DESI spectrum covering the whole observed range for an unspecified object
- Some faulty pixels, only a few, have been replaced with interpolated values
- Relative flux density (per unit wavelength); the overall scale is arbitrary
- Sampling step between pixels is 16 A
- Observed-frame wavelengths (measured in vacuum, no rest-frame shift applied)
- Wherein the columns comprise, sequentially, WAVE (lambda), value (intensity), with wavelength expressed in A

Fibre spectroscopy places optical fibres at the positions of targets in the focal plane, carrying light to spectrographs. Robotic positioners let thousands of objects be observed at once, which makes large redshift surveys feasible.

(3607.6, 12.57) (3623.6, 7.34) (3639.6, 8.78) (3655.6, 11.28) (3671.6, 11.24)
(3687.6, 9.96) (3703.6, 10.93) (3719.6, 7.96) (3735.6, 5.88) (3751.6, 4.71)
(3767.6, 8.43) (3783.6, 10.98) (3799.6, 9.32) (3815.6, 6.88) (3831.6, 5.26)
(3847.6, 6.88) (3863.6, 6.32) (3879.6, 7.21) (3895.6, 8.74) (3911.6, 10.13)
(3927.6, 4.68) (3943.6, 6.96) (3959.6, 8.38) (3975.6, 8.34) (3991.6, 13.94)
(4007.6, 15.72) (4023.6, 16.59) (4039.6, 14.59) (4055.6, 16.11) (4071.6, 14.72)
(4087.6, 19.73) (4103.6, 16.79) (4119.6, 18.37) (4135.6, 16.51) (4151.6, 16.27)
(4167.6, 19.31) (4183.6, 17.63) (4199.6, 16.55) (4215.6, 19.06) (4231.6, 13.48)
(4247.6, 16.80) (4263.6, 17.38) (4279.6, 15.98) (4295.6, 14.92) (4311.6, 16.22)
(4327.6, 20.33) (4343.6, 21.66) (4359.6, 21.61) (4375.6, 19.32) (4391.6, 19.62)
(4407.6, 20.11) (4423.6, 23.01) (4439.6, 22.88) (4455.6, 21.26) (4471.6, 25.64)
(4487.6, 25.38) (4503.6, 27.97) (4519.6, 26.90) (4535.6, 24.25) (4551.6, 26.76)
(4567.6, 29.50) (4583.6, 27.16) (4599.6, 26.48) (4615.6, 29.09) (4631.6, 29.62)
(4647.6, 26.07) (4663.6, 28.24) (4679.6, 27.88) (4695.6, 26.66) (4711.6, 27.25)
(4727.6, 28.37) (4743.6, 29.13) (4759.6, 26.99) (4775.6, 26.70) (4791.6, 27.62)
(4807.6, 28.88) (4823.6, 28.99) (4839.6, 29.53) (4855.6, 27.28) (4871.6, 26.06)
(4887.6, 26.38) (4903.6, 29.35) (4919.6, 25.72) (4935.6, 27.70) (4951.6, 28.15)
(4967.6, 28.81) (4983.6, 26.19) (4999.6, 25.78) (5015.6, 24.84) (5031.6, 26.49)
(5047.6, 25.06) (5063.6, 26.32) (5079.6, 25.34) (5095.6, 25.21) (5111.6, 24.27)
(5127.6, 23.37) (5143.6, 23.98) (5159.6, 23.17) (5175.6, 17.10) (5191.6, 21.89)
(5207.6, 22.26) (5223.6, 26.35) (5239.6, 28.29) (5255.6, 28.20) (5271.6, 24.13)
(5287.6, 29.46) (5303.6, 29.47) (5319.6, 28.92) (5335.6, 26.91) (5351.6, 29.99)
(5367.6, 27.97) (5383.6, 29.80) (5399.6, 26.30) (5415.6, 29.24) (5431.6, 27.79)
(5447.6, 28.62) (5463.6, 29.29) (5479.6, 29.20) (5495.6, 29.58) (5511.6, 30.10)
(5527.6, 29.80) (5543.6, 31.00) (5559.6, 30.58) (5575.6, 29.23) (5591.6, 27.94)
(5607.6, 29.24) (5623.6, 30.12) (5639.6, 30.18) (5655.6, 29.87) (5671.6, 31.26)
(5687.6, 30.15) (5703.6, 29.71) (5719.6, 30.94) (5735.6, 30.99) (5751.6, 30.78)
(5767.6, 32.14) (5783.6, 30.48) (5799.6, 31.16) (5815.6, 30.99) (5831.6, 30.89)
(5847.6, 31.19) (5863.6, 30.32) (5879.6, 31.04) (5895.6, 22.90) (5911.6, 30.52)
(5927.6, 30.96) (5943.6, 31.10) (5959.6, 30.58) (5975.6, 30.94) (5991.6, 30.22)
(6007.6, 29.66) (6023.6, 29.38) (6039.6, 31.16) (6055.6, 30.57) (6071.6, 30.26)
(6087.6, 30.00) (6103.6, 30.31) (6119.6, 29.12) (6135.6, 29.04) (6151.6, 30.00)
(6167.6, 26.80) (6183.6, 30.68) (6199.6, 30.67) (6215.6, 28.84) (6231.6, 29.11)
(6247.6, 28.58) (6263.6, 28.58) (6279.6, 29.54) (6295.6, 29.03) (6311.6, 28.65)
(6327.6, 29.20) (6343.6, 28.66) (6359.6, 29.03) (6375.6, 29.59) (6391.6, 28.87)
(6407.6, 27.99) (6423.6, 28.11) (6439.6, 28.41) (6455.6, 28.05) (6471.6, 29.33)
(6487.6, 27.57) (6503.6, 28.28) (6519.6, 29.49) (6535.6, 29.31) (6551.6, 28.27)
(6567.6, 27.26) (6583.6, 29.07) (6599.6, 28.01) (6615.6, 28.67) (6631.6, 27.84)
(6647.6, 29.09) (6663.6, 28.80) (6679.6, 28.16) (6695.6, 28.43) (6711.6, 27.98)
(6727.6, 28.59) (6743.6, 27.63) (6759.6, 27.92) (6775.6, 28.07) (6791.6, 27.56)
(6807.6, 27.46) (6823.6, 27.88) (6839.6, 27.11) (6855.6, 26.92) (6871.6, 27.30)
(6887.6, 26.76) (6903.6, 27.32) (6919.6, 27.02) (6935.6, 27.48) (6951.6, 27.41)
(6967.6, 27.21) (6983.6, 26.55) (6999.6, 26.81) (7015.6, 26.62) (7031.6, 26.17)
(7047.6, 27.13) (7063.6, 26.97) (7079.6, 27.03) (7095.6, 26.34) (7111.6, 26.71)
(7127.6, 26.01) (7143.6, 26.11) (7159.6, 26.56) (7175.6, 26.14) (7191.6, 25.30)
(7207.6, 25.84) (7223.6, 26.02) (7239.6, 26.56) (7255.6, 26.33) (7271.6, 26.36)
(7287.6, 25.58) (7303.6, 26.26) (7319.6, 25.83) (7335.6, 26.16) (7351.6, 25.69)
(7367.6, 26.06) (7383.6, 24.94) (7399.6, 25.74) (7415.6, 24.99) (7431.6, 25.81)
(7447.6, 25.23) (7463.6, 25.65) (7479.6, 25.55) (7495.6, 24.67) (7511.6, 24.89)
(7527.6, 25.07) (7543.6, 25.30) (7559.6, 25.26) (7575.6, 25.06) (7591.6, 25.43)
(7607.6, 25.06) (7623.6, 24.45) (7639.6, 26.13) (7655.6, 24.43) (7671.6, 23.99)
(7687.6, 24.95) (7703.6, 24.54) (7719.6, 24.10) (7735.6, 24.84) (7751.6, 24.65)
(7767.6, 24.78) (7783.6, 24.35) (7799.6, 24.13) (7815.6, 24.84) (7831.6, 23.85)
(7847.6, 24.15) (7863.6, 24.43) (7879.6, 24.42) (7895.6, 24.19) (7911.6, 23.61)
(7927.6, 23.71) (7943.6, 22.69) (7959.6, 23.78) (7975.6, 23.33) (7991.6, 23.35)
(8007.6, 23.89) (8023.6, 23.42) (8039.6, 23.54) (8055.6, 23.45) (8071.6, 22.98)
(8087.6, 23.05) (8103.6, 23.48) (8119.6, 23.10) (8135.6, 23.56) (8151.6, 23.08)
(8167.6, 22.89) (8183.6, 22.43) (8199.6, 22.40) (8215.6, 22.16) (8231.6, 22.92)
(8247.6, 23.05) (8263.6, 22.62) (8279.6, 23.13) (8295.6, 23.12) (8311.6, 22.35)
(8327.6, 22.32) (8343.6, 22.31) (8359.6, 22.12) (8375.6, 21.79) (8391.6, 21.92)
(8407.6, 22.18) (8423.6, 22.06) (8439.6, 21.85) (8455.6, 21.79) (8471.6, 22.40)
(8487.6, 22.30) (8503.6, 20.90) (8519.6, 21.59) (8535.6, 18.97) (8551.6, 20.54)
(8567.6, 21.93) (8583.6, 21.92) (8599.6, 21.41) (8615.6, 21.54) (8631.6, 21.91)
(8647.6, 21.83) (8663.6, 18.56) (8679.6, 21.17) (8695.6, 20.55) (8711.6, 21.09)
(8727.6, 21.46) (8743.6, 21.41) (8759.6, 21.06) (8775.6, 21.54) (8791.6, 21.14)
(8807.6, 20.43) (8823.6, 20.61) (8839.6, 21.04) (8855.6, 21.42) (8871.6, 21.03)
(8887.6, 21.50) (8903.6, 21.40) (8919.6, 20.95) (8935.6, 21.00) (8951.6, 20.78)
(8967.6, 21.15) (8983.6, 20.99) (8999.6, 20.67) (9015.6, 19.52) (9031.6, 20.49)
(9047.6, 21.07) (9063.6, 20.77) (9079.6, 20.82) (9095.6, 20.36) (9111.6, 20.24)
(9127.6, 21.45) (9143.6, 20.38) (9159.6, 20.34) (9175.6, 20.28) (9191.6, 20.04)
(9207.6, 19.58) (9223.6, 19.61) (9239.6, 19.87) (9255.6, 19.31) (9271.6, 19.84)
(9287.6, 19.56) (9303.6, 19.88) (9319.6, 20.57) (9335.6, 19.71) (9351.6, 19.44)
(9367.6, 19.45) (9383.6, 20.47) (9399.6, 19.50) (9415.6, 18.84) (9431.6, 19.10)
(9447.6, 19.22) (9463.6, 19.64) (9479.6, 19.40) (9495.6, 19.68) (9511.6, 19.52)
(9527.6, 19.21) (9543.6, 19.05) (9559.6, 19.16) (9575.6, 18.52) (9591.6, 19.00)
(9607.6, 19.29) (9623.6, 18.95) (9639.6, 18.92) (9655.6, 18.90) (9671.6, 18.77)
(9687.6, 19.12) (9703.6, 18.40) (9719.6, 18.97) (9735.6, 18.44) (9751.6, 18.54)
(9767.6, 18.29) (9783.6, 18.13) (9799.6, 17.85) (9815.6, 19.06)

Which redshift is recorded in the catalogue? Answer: 0.00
